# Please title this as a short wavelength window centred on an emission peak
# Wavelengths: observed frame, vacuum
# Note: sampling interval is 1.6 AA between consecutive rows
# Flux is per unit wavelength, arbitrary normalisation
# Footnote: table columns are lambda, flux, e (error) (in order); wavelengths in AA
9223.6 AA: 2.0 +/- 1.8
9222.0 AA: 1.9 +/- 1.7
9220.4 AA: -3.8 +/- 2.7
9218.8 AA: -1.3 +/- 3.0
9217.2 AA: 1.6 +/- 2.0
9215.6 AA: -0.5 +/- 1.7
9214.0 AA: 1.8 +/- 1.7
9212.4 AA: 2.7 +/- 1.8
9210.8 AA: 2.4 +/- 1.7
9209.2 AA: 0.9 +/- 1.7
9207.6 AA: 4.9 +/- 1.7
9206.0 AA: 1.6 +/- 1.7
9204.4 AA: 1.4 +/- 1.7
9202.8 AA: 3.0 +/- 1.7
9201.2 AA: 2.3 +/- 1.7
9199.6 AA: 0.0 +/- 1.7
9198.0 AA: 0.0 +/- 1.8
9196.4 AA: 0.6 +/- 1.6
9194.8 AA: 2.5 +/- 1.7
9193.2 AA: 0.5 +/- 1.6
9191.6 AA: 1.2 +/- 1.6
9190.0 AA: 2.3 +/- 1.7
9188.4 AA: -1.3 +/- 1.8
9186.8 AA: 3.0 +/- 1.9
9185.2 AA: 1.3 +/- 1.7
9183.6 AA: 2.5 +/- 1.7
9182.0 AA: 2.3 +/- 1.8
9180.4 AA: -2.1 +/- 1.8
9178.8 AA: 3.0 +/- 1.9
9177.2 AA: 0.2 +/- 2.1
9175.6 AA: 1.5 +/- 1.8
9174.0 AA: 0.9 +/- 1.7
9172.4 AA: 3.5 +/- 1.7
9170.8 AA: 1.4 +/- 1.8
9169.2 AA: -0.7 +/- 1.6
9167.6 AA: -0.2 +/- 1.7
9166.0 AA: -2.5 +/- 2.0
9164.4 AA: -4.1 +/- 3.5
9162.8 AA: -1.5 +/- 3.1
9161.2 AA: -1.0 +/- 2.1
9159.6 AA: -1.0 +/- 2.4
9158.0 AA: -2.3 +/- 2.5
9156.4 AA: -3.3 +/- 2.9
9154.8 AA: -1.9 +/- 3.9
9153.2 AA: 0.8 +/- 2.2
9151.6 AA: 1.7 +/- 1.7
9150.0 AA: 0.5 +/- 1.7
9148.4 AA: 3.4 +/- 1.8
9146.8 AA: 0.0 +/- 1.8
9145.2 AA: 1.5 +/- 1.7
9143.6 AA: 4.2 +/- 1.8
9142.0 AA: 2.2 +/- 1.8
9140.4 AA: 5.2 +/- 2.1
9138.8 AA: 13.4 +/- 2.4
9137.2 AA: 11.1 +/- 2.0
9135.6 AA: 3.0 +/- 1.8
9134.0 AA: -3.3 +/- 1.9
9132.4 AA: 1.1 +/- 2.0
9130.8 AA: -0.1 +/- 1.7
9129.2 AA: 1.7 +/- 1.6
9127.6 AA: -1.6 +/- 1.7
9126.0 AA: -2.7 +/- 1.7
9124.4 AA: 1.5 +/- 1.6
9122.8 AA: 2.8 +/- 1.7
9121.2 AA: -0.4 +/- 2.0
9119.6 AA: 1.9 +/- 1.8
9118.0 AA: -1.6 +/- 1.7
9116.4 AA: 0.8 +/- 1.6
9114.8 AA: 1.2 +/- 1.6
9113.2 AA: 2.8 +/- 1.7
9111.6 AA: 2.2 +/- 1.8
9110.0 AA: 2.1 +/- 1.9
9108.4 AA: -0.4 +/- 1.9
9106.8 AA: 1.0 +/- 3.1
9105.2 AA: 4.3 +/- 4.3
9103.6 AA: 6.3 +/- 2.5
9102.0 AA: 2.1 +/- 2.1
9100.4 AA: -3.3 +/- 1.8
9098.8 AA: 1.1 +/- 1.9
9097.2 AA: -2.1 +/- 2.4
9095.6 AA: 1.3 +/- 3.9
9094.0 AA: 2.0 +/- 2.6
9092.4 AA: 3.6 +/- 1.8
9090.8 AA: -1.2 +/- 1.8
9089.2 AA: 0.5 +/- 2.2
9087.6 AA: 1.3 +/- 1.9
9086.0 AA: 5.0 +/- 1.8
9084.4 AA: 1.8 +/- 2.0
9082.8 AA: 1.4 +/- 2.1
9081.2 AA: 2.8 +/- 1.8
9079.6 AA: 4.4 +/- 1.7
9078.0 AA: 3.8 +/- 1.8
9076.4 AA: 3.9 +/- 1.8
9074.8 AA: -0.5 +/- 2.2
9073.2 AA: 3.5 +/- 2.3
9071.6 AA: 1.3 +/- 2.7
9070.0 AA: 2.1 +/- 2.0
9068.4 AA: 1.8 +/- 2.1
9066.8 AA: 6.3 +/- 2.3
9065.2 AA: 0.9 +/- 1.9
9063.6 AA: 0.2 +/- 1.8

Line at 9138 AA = H-gamma 4340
